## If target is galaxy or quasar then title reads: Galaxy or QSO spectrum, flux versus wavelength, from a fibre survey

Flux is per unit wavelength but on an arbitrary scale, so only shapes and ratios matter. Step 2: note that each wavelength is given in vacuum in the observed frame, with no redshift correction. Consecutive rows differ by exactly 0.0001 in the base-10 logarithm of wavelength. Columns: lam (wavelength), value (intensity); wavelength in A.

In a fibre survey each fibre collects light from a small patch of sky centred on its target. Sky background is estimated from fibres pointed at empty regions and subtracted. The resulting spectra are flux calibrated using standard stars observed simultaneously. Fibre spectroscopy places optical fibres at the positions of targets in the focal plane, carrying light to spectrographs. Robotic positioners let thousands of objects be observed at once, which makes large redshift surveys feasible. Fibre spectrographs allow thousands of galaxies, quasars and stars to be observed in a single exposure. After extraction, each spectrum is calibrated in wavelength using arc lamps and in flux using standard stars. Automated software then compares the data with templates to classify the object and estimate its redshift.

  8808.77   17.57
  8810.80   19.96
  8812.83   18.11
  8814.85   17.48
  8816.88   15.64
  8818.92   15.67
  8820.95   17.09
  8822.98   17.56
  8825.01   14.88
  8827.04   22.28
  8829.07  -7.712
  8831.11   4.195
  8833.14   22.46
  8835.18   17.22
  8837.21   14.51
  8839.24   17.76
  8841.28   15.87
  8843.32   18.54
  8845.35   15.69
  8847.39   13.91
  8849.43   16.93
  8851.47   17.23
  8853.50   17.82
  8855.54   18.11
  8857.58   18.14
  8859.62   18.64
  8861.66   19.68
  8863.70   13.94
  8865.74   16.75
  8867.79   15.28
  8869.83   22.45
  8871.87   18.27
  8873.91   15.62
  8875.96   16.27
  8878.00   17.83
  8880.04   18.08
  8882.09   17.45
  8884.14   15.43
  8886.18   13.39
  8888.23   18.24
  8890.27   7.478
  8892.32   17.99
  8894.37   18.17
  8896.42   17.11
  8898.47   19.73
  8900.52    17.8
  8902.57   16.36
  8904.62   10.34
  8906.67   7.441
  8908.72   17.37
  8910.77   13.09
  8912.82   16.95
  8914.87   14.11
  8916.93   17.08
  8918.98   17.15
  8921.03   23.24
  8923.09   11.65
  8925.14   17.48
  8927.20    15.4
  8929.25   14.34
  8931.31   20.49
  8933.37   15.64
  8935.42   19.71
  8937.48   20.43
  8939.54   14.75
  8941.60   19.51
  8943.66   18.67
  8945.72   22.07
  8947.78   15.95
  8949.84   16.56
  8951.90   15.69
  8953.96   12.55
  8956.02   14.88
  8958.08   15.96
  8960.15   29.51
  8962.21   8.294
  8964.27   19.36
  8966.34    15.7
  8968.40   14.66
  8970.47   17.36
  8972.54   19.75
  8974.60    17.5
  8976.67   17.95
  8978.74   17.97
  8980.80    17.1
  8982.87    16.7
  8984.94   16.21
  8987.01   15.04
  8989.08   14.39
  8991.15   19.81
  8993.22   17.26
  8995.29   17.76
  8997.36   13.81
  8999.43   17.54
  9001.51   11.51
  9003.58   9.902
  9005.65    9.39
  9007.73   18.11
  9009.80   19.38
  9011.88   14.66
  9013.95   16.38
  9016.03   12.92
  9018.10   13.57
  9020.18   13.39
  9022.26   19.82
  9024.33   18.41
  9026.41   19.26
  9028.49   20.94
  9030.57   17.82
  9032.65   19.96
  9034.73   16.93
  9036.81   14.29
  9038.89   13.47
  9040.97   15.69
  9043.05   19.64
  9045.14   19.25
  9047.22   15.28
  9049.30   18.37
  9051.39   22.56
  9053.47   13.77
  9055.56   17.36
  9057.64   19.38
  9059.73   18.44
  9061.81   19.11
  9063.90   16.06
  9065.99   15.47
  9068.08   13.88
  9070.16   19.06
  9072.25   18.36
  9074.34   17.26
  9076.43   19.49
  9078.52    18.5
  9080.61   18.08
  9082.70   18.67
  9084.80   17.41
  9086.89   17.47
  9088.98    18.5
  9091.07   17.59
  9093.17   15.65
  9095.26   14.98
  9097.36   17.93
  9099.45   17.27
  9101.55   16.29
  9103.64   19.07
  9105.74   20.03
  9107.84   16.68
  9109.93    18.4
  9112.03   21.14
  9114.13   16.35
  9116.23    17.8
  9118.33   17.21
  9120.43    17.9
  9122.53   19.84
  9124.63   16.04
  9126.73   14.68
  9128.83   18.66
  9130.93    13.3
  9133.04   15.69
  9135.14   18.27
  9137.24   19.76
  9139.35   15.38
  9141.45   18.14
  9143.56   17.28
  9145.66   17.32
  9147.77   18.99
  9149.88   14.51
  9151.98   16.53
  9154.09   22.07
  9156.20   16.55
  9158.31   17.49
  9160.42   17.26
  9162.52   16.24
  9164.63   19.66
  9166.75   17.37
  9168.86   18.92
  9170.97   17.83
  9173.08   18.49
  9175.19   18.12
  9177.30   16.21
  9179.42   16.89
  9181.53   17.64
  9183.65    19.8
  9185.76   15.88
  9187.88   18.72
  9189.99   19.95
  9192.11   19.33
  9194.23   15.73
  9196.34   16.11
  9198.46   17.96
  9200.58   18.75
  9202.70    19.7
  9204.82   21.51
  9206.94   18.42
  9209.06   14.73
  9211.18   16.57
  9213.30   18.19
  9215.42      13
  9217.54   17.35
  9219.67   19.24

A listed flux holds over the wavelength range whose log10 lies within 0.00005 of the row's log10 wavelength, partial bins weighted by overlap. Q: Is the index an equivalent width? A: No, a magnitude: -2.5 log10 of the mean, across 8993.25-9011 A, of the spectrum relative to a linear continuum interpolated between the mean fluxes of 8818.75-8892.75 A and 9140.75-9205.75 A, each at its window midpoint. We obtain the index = 0.14 mag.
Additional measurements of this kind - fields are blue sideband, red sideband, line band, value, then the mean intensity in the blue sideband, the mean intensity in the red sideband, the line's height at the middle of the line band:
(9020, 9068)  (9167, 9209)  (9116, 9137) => 0.05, 17.6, 18.1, 17.9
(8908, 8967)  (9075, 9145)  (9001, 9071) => 0.05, 17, 17.6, 17.3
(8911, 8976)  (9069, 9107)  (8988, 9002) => 0.08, 17.1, 17.8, 17.4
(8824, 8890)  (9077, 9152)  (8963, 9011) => 0.03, 16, 17.4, 16.7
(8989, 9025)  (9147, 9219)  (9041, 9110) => -0.09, 15.4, 17.7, 16.3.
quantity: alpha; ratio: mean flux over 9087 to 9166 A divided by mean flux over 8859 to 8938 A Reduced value 1.06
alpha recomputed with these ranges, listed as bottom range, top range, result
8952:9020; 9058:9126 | 1.11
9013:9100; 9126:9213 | 1.02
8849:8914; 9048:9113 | 1.08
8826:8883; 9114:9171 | 1.08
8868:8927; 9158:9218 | 1.10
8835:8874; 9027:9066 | 1.03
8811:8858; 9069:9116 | 1.14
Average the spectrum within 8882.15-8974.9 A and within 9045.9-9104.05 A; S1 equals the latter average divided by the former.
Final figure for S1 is 1.06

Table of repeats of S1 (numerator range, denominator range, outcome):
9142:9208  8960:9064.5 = 1.07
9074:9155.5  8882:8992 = 1.06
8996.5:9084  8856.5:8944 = 1.01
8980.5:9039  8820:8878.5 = 1.00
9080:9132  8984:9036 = 1.08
